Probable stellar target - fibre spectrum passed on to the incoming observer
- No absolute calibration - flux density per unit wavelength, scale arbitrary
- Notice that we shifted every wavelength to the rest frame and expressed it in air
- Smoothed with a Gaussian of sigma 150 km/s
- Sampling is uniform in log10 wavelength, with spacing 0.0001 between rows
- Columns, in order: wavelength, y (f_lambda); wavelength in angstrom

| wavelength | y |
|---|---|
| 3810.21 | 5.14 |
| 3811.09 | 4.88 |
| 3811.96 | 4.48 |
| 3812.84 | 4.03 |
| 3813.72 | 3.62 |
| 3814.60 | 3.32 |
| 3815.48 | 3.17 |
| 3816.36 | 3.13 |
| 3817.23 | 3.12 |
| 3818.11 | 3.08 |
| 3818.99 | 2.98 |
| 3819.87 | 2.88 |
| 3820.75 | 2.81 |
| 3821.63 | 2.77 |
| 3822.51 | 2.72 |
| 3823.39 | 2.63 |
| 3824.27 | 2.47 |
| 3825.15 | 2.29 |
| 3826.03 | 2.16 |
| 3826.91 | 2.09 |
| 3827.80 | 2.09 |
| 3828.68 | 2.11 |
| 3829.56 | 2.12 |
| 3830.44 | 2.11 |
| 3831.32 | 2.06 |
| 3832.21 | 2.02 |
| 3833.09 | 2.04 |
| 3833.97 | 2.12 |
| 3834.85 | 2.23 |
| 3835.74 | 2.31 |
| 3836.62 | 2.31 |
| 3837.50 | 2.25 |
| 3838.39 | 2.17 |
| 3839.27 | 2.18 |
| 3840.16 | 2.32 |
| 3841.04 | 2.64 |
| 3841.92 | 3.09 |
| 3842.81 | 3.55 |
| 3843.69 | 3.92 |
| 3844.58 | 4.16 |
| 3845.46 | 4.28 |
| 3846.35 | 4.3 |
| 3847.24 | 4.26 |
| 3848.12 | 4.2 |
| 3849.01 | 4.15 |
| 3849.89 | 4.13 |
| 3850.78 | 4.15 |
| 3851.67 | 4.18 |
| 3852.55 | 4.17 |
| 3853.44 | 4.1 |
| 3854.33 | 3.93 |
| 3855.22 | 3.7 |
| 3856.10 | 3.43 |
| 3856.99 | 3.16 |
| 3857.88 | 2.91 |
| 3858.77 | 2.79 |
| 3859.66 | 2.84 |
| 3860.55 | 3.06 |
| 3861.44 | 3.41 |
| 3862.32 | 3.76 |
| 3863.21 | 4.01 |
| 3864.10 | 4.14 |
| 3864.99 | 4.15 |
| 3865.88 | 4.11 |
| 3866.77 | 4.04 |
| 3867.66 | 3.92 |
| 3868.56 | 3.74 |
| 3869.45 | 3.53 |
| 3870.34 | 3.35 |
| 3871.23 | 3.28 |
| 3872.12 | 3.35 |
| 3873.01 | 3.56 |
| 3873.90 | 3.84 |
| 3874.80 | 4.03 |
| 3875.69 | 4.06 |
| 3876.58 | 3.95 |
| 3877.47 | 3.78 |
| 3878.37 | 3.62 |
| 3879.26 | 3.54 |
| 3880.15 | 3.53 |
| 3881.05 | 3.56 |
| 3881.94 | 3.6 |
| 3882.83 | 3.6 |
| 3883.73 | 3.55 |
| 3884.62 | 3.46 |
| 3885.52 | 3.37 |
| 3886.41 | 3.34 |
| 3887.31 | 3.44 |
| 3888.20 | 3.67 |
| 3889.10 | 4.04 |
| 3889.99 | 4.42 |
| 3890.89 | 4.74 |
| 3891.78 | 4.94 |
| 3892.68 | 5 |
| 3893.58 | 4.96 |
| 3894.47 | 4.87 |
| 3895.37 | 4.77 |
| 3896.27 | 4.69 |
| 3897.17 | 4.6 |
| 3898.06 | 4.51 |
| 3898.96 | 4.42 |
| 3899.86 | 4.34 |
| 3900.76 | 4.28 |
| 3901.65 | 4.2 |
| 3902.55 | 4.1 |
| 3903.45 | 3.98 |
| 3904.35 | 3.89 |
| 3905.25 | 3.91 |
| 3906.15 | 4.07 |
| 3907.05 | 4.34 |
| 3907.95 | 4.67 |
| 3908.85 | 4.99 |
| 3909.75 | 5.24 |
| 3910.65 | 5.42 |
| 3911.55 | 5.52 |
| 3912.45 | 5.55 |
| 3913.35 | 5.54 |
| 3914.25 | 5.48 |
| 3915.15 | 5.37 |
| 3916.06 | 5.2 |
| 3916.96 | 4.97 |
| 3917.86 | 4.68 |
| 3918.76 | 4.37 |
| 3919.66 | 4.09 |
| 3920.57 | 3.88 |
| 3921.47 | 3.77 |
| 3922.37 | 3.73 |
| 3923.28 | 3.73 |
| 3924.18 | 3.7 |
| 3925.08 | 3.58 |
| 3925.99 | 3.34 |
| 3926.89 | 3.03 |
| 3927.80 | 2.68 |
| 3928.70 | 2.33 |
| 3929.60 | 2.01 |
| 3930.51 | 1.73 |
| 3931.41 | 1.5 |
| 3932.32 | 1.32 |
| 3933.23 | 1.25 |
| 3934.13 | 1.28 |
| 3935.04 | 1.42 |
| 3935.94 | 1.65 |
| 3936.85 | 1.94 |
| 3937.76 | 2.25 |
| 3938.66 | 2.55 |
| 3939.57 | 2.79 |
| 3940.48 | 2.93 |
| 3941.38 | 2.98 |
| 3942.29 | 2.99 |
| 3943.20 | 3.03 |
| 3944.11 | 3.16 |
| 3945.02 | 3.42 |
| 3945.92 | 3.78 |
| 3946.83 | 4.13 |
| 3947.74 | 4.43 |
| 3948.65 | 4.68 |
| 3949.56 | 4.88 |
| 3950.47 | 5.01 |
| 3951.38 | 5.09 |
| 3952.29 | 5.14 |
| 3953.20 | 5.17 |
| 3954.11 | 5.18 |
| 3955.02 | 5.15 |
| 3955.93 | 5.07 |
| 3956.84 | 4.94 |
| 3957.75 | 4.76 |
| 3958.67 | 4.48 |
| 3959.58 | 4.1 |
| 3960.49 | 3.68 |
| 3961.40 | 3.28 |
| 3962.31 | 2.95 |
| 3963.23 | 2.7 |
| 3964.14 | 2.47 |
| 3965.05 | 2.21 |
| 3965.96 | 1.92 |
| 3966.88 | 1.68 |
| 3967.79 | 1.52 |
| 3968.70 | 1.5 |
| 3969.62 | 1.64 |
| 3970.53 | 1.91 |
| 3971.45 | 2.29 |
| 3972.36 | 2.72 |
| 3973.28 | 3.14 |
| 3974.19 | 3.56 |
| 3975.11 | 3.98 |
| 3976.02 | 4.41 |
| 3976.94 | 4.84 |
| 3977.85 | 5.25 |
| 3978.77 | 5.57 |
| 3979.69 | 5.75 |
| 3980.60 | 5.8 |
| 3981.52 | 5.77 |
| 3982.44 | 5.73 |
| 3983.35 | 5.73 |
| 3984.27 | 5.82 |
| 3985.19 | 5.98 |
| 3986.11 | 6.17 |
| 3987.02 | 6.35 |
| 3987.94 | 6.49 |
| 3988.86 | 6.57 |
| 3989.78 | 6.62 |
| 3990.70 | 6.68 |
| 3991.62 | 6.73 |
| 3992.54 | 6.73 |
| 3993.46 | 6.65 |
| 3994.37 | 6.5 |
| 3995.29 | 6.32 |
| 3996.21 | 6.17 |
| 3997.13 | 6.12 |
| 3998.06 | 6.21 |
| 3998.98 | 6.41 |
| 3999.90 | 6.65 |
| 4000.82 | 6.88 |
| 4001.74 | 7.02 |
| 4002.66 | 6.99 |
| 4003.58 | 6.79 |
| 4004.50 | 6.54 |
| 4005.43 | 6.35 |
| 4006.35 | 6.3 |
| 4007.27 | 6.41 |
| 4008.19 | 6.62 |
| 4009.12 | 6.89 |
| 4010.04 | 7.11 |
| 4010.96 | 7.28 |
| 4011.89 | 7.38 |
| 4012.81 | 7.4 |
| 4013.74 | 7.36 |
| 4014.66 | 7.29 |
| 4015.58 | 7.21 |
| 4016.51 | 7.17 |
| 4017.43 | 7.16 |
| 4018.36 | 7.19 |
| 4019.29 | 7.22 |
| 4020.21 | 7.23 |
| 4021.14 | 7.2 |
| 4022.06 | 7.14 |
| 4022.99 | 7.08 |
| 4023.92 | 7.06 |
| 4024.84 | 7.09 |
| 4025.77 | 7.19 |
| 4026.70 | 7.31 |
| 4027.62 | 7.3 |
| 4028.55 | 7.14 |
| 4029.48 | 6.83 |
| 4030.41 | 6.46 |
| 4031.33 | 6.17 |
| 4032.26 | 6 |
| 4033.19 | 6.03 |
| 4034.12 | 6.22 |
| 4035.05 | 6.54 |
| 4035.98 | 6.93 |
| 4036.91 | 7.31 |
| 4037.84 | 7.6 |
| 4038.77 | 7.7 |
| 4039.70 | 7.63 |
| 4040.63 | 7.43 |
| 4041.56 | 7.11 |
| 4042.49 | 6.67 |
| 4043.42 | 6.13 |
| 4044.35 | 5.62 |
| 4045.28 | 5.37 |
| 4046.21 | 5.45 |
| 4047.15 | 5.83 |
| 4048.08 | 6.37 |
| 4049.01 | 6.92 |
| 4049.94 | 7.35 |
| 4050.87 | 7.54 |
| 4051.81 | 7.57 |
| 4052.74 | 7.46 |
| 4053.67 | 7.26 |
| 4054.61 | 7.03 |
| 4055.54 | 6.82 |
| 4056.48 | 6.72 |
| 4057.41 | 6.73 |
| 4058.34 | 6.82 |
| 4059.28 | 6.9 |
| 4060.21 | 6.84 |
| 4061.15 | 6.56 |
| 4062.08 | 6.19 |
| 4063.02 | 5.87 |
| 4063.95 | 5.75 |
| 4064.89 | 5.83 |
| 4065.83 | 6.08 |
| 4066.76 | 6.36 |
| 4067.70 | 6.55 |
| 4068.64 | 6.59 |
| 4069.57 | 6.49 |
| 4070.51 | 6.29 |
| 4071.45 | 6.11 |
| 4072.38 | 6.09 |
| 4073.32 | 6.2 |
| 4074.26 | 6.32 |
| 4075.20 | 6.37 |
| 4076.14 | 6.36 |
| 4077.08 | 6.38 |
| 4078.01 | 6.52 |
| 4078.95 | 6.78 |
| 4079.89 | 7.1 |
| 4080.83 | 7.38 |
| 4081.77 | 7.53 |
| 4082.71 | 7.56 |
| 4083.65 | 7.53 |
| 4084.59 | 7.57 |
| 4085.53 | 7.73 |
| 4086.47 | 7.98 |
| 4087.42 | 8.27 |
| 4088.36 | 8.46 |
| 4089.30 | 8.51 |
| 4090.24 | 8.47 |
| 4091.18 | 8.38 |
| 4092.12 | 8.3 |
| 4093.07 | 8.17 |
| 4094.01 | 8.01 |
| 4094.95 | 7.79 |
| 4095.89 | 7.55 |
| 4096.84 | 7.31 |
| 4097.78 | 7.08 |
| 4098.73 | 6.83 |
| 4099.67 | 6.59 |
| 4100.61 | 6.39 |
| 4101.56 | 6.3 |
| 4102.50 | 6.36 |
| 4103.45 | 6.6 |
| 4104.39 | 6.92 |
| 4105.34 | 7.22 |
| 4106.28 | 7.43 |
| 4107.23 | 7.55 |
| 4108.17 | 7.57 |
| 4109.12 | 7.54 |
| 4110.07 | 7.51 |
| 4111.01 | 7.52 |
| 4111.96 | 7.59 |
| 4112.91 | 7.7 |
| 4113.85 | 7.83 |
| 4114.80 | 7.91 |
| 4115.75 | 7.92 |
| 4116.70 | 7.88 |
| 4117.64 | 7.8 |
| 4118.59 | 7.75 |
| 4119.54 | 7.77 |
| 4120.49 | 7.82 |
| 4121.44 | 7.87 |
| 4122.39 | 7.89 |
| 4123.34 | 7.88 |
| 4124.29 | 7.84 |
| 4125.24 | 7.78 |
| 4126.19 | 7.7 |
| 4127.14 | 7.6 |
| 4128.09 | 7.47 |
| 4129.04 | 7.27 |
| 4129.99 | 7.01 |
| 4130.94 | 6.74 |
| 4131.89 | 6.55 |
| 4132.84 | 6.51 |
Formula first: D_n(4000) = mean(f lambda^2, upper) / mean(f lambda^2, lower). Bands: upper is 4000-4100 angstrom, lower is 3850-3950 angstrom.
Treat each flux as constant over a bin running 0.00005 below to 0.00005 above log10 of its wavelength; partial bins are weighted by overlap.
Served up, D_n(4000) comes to 2.00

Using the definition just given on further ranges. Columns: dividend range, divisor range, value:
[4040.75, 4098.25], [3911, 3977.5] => 2.13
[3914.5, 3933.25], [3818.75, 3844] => 1.46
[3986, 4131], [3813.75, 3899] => 2.26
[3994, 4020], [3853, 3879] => 2.01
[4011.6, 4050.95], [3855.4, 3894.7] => 1.98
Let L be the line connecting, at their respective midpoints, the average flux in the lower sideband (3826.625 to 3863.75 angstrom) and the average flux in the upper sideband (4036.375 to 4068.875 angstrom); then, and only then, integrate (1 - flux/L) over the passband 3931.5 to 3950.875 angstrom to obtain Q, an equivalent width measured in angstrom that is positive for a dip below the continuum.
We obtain 7.6 angstrom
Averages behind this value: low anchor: 3.12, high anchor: 6.68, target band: 2.91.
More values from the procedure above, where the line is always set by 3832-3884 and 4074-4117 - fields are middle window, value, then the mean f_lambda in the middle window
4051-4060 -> -0.4 angstrom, 7.05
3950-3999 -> 6.6 angstrom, 4.7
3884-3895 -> -0.5 angstrom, 4.18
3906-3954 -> 9.6 angstrom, 3.7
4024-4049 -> -1.0 angstrom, 6.68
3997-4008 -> -1.3 angstrom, 6.57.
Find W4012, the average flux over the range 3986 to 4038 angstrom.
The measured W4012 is 6.8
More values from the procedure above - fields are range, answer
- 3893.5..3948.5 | 3.72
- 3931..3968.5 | 3.28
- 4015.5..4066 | 6.79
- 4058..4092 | 6.93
